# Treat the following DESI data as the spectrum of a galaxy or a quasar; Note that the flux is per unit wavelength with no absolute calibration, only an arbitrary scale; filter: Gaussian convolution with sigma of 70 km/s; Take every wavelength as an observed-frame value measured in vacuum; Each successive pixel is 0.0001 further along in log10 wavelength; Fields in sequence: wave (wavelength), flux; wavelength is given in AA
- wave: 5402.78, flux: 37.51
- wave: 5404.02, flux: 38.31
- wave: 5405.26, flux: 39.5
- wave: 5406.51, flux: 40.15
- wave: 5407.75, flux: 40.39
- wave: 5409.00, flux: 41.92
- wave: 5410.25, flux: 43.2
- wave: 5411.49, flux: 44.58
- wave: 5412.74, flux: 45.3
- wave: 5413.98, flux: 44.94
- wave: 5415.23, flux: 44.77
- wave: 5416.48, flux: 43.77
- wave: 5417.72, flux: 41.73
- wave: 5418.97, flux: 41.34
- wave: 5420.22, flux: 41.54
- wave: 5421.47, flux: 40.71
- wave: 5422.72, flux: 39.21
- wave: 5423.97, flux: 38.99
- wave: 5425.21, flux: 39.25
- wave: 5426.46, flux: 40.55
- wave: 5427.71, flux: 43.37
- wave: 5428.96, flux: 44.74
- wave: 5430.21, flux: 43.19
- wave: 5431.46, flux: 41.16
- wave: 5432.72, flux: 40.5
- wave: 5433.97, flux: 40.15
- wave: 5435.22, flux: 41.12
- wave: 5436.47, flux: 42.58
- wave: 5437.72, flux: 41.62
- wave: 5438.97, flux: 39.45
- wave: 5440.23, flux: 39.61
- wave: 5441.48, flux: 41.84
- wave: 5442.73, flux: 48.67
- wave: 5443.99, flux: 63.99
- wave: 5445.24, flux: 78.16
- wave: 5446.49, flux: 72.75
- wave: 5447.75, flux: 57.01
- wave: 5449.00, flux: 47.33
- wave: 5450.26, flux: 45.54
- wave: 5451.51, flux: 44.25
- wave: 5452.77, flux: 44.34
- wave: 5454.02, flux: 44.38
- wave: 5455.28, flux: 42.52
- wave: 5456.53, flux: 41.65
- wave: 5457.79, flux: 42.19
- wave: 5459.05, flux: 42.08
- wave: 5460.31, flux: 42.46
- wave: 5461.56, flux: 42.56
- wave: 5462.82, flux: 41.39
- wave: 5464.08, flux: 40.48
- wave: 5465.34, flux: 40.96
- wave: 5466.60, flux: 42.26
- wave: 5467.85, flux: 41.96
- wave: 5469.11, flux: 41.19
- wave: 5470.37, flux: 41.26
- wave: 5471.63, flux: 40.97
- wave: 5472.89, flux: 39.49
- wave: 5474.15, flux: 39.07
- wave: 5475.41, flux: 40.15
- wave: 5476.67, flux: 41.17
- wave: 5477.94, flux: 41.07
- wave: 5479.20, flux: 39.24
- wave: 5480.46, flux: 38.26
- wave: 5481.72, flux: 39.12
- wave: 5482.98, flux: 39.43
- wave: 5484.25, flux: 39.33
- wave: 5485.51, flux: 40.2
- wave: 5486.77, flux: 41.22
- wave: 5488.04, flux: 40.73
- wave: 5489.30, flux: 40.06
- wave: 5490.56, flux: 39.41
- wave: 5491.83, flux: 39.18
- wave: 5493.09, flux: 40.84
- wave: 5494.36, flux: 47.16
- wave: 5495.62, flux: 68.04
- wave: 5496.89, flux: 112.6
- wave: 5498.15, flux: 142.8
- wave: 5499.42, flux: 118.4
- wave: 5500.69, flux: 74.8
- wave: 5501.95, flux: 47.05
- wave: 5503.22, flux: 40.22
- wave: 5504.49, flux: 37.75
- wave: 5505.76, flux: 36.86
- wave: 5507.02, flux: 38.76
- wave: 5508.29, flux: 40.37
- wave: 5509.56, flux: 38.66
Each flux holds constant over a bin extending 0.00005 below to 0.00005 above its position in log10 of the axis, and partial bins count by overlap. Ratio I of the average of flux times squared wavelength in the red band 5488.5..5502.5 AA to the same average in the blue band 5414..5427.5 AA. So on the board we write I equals 1.73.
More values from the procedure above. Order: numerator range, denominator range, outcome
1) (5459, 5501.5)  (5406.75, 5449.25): 1.13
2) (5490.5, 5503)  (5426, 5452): 1.58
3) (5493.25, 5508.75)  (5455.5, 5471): 1.62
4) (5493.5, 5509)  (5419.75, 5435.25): 1.66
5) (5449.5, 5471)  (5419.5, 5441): 1.05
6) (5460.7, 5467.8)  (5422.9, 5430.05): 1.02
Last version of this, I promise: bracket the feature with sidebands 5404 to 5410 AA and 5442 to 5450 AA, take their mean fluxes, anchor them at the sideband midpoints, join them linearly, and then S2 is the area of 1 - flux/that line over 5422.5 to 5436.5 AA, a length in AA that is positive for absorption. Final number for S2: 2.9 AA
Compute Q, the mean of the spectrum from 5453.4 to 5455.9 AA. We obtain 43.4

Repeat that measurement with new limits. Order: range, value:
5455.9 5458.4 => 42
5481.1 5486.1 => 39.5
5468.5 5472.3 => 41.1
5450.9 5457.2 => 43.4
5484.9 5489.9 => 40.6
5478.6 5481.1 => 38.8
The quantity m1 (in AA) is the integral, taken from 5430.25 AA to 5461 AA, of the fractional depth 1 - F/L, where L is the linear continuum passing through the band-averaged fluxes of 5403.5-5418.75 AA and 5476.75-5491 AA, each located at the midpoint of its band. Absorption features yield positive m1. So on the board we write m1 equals -4.2 AA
